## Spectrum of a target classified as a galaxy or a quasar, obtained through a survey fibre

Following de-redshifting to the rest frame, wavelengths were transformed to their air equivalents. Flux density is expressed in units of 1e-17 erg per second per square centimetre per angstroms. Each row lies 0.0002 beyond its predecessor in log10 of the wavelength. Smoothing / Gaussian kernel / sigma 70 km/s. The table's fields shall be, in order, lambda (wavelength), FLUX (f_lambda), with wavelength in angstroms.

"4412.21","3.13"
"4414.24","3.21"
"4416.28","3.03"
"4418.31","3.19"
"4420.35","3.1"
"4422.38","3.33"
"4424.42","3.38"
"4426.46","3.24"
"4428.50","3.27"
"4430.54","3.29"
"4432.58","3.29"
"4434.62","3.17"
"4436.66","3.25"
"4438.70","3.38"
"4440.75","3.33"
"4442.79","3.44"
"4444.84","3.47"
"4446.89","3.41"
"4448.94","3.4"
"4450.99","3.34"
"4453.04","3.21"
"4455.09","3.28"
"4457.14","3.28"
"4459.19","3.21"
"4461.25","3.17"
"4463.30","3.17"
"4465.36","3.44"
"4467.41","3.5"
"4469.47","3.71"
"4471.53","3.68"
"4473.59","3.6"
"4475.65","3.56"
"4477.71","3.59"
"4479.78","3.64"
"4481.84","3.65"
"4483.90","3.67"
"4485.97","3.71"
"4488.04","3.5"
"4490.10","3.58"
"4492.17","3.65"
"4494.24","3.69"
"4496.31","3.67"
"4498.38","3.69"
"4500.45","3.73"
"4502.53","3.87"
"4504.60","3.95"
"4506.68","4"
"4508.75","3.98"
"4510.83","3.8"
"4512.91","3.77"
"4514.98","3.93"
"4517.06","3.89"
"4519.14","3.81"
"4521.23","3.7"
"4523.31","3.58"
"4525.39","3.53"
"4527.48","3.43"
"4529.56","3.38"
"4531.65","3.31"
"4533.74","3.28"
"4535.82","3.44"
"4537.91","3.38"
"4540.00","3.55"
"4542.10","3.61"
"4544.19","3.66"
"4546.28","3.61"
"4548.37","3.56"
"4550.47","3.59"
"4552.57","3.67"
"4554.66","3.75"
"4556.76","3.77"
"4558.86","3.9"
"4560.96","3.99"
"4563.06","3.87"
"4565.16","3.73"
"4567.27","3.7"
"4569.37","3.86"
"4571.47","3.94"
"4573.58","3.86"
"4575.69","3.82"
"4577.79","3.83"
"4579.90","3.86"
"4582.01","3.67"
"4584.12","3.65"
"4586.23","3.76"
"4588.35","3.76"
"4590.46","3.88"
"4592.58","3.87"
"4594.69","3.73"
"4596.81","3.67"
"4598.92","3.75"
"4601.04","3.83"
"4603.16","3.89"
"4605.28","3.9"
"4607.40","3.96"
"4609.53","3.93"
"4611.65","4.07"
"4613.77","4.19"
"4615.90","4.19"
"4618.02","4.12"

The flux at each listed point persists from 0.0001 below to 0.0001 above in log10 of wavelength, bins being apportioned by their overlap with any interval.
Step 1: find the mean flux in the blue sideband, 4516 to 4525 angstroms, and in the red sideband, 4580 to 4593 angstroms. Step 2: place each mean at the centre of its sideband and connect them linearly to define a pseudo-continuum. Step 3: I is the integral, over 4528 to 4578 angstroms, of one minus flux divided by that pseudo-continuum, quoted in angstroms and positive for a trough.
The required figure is 1.1 angstroms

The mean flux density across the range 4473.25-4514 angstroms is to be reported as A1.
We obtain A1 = 3.72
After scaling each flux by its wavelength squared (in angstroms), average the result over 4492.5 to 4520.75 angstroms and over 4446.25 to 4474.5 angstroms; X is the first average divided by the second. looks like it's 1.2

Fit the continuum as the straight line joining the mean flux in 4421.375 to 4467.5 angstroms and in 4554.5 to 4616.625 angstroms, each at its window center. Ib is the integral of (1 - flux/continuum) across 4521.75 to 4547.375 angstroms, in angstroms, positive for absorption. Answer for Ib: 1.2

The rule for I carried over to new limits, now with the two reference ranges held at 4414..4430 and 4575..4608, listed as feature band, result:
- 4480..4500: -1.13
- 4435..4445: -0.22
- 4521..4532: 0.29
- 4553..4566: -0.49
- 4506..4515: -0.93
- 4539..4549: 0.10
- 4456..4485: -0.89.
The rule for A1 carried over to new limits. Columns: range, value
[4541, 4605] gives 3.77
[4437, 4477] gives 3.4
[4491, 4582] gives 3.71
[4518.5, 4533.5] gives 3.51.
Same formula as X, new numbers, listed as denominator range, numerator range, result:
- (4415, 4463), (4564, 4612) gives 1.24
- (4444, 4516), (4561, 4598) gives 1.11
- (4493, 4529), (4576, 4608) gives 1.05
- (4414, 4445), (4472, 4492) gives 1.13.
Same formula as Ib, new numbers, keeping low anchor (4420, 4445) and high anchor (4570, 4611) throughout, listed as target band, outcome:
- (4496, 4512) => -1.4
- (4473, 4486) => -0.6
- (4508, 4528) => -0.9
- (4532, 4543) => 0.6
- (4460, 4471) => 0.0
